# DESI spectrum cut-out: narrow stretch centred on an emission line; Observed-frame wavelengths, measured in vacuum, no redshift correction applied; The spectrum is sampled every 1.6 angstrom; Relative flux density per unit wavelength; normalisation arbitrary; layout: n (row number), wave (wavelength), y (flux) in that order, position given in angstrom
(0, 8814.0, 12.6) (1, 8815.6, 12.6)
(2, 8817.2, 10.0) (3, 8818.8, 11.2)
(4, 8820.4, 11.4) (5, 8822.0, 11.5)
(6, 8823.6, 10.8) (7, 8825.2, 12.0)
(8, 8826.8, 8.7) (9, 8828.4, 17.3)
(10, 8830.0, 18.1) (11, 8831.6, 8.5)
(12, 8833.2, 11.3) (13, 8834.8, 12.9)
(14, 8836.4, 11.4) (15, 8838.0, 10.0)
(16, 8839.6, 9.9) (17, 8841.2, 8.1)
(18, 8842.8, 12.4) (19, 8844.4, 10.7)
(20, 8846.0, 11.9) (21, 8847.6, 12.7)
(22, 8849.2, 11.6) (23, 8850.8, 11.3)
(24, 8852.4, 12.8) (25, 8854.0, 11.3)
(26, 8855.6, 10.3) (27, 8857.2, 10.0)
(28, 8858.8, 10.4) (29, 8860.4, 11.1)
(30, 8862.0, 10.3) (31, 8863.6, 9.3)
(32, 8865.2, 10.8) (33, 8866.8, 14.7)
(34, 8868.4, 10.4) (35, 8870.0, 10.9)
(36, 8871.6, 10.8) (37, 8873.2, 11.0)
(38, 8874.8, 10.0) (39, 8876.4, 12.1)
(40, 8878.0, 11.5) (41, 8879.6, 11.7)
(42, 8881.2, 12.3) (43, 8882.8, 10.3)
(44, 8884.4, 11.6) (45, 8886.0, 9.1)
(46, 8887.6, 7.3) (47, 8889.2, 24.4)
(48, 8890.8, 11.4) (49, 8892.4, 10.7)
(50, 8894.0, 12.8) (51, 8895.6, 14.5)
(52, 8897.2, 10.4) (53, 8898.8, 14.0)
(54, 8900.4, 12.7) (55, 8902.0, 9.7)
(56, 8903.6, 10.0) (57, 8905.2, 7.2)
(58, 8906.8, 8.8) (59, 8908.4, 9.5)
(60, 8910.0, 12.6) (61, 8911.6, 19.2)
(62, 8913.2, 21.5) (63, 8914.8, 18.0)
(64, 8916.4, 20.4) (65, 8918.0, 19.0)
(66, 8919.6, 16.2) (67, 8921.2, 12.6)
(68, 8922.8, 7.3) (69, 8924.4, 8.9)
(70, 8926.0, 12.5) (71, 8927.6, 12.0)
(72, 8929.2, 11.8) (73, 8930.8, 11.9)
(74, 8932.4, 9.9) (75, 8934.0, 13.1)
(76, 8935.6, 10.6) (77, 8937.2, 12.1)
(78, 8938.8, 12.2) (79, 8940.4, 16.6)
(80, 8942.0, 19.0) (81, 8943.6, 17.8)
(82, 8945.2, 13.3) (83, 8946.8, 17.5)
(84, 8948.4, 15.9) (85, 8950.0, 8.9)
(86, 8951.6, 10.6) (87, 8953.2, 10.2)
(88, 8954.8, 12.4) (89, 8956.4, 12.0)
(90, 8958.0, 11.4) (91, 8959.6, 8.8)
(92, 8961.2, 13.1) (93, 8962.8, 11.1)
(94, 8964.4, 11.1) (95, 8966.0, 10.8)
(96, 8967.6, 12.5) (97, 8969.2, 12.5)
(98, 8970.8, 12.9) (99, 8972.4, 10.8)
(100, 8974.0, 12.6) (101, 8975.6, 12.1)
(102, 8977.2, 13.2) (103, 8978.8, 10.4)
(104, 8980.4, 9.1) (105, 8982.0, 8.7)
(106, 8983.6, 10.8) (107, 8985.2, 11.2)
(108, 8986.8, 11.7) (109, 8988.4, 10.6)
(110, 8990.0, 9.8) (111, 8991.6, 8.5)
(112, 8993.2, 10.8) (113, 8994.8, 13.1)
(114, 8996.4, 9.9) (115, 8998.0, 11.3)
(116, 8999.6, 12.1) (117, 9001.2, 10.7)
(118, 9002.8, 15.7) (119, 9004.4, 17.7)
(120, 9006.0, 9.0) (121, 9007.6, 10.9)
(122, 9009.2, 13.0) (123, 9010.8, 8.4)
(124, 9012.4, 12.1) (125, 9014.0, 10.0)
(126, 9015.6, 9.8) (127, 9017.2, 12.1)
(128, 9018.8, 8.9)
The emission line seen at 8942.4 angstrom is [N II] 6583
